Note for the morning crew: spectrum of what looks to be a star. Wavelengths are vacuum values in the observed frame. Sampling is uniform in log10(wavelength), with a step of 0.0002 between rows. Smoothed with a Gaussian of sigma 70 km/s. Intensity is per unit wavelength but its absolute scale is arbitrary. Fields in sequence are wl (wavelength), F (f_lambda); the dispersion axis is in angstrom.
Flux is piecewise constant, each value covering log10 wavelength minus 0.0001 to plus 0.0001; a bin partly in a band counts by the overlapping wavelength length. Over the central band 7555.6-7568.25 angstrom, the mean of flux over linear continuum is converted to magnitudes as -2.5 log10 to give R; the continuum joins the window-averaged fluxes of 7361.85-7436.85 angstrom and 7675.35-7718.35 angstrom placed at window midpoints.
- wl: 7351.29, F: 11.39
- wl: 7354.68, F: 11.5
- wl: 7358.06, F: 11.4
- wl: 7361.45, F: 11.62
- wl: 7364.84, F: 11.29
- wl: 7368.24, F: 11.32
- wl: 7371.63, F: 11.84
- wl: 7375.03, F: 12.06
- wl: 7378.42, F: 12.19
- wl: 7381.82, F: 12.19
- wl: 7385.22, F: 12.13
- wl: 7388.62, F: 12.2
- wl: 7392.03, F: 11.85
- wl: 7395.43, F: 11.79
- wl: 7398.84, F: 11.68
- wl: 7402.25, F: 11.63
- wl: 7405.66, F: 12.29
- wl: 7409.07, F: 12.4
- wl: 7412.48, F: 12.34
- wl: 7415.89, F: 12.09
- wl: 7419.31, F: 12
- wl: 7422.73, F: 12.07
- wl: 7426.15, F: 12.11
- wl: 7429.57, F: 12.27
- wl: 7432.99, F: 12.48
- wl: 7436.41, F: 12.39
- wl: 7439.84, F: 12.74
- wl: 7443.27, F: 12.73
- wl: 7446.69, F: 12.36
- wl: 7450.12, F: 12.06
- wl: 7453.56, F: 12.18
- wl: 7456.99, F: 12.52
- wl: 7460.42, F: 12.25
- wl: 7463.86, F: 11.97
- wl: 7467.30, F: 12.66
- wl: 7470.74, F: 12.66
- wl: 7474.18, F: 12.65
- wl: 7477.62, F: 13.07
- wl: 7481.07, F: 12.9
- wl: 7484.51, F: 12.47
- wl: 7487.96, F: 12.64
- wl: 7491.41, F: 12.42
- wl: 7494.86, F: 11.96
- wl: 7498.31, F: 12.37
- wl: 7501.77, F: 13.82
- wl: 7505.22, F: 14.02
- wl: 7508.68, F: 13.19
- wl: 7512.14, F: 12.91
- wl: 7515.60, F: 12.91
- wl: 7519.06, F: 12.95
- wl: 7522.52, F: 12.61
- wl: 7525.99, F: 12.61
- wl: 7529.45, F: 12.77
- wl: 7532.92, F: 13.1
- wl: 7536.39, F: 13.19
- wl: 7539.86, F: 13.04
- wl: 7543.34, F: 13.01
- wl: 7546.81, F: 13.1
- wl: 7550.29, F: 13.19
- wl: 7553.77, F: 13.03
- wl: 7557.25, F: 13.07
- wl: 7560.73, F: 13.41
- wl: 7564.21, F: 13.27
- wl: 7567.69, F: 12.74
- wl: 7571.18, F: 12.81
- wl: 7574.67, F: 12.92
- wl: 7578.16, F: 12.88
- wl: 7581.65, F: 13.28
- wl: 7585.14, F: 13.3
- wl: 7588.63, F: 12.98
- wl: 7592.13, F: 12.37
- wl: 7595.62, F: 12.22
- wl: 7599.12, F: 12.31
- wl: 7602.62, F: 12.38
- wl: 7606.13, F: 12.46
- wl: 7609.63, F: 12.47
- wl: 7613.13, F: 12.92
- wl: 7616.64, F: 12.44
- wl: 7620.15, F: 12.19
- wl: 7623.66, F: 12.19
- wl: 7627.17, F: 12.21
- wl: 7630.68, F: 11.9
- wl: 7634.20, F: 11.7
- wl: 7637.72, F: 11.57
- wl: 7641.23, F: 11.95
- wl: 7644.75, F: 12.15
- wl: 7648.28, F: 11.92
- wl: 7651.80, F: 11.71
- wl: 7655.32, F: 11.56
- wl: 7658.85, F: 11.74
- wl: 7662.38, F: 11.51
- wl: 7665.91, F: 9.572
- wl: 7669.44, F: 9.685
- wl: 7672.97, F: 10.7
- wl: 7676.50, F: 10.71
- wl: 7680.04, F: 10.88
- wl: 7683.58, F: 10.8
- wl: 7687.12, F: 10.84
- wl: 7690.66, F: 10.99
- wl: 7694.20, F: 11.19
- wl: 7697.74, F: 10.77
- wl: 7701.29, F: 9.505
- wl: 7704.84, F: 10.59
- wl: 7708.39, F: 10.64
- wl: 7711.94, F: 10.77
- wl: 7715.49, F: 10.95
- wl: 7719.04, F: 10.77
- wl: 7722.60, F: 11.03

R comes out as -0.17 mag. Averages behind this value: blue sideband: 12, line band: 13.2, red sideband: 10.7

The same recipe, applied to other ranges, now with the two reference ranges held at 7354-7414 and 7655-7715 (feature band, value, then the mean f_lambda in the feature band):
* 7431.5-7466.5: -0.07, 12.4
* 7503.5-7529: -0.15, 13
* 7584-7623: -0.14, 12.5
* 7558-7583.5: -0.17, 13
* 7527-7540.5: -0.15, 13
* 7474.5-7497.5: -0.10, 12.6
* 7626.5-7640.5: -0.09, 11.8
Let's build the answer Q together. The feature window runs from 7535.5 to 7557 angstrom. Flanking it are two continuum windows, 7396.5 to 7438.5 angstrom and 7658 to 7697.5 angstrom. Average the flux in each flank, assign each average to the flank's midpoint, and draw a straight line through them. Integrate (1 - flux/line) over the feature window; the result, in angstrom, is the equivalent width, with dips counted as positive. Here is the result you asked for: -3.05 angstrom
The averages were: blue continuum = 12.1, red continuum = 10.8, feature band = 13.1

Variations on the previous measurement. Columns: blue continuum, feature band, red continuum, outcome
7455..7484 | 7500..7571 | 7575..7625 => -2.8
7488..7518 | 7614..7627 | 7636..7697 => -0.7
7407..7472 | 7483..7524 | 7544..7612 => -0.9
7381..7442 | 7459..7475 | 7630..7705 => -0.7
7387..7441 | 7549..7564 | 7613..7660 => -1.4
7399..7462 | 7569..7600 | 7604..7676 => -2.5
